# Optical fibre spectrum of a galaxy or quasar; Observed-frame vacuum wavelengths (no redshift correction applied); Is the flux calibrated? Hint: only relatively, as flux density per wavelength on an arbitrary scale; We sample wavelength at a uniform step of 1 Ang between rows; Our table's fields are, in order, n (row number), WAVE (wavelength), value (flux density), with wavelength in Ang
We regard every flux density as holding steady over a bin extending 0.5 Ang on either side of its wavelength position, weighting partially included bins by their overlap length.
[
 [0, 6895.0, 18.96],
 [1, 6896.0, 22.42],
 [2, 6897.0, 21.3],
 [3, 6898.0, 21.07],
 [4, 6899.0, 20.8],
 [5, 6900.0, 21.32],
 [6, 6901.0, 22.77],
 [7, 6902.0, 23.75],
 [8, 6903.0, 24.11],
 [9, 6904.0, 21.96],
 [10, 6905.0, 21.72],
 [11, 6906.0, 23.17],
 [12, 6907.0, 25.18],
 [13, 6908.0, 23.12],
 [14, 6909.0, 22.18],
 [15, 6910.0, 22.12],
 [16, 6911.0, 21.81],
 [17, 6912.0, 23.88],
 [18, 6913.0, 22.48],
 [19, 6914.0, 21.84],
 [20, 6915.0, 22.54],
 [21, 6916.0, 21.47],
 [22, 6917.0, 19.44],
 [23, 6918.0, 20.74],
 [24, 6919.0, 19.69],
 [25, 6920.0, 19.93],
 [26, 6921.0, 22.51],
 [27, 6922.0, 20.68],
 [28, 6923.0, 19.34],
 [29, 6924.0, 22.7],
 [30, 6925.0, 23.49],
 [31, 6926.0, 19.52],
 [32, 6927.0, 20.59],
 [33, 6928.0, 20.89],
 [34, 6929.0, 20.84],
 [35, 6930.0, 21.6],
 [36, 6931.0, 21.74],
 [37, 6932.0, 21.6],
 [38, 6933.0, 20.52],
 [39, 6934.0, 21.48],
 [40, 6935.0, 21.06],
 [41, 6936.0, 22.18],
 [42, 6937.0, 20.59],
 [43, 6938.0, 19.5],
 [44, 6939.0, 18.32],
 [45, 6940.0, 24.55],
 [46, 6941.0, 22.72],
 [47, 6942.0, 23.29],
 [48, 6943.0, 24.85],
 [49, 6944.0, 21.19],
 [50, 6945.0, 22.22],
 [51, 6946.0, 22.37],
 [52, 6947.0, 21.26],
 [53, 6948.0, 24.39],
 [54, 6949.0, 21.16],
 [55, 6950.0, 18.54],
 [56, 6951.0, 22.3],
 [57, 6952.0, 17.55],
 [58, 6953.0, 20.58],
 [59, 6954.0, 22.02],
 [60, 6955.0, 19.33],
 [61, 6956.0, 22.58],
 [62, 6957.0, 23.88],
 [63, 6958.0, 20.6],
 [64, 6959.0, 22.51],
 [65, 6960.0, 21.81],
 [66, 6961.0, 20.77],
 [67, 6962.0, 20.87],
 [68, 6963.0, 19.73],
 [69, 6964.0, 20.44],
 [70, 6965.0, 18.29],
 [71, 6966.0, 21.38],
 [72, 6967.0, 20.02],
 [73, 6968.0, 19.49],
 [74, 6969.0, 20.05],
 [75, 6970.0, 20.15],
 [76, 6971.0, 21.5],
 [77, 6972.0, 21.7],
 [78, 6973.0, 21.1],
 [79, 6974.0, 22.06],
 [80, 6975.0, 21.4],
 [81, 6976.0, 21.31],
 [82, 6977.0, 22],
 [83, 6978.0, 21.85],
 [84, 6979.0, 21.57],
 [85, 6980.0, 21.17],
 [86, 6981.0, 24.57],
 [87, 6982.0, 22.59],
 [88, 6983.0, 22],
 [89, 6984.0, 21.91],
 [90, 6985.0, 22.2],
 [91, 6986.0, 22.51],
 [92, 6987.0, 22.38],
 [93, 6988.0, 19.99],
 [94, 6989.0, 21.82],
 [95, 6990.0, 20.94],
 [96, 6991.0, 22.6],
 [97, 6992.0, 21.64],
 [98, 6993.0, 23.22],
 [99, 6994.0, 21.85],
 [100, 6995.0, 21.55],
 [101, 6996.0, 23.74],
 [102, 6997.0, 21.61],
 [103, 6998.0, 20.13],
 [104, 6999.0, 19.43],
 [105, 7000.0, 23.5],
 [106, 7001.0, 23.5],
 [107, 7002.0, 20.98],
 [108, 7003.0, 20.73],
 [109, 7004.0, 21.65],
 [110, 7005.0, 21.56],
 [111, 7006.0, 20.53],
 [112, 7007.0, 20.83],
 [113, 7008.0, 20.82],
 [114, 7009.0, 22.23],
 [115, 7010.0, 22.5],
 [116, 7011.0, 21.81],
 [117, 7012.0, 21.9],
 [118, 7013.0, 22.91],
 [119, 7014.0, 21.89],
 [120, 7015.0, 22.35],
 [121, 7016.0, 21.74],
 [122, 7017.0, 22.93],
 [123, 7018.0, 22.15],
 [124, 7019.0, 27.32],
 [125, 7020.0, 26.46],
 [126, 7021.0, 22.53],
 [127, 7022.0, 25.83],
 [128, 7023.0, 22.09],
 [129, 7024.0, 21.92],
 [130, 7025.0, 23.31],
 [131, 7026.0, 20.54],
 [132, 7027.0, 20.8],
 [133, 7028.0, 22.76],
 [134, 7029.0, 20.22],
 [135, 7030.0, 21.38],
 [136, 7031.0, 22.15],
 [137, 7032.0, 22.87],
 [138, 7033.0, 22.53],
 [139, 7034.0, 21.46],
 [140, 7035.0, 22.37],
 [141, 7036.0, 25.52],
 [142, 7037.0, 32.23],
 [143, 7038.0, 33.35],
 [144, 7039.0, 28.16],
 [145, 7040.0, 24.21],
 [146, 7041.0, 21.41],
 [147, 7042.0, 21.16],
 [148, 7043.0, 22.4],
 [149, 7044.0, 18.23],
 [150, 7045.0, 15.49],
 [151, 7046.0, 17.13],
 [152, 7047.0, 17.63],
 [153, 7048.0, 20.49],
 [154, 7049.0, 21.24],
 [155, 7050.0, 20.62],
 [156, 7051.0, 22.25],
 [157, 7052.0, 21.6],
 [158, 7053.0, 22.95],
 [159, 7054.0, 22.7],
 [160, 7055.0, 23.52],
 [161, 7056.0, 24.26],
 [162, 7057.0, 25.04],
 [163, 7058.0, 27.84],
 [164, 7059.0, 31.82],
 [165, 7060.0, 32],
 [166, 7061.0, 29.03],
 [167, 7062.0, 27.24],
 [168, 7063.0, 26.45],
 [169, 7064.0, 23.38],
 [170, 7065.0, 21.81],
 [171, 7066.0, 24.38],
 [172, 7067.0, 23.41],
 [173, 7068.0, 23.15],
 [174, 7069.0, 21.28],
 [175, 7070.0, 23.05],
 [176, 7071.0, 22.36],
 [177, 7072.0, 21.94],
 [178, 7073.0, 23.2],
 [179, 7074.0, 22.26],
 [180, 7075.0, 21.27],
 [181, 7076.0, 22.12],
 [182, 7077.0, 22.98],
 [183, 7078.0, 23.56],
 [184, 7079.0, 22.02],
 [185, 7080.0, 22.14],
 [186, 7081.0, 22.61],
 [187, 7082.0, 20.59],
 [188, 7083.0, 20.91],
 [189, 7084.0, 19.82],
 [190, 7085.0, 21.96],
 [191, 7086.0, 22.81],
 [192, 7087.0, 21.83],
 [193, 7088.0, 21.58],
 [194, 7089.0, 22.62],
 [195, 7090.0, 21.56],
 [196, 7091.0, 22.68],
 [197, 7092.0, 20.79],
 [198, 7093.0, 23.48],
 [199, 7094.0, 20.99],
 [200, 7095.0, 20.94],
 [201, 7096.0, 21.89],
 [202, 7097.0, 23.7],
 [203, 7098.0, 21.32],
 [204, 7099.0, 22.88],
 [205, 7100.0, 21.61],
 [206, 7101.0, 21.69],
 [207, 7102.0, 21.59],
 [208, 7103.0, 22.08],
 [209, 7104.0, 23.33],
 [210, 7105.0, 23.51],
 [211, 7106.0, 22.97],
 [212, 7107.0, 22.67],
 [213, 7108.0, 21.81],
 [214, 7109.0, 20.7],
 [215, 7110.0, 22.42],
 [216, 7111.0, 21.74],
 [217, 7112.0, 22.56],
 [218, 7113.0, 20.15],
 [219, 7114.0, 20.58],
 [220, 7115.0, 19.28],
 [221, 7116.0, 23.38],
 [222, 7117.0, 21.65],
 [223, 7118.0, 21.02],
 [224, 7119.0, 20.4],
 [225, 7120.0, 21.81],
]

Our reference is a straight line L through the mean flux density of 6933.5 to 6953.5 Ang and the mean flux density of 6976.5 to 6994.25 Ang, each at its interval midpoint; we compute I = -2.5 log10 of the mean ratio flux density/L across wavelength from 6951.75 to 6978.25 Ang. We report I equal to 0.042 mag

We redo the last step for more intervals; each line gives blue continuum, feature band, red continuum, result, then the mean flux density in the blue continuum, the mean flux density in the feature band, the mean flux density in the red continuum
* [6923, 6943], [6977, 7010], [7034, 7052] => 0.011 mag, 21.5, 21.8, 22.5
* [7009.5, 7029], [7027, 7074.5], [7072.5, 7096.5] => -0.050 mag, 22.8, 23.4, 21.9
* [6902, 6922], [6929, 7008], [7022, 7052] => 0.037 mag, 22.1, 21.5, 22.3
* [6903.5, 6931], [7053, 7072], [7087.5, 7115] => -0.145 mag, 21.7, 25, 21.9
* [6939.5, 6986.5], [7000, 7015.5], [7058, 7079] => 0.046 mag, 21.5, 21.8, 24.4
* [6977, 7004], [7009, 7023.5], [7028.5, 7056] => -0.046 mag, 21.9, 23.1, 22.5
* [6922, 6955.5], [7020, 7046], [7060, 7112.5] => -0.039 mag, 21.3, 23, 22.6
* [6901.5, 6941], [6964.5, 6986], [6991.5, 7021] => 0.032 mag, 21.7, 21.4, 22.2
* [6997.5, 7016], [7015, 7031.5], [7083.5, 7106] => -0.051 mag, 21.6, 22.7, 22.1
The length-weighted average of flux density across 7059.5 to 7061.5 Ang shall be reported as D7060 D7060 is 30.5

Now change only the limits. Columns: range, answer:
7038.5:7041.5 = 24.6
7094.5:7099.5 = 22.1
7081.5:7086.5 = 21.2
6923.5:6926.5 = 21.9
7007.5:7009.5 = 21.5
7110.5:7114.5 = 21.3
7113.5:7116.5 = 21.1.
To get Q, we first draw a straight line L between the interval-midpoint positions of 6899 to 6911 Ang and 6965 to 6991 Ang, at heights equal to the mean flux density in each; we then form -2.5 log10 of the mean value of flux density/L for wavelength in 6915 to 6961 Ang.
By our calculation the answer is 0.040 mag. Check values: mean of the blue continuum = 22.7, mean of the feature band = 21.3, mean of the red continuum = 21.5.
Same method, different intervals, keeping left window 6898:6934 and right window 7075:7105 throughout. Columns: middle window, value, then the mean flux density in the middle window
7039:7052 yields 0.07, 20.5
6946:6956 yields 0.04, 21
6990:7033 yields -0.01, 22.2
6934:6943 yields 0.00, 21.7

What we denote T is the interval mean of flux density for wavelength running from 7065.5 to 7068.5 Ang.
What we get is 23.6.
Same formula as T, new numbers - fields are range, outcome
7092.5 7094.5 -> 22.2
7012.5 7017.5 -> 22.4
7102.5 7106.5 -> 23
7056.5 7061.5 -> 29.1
